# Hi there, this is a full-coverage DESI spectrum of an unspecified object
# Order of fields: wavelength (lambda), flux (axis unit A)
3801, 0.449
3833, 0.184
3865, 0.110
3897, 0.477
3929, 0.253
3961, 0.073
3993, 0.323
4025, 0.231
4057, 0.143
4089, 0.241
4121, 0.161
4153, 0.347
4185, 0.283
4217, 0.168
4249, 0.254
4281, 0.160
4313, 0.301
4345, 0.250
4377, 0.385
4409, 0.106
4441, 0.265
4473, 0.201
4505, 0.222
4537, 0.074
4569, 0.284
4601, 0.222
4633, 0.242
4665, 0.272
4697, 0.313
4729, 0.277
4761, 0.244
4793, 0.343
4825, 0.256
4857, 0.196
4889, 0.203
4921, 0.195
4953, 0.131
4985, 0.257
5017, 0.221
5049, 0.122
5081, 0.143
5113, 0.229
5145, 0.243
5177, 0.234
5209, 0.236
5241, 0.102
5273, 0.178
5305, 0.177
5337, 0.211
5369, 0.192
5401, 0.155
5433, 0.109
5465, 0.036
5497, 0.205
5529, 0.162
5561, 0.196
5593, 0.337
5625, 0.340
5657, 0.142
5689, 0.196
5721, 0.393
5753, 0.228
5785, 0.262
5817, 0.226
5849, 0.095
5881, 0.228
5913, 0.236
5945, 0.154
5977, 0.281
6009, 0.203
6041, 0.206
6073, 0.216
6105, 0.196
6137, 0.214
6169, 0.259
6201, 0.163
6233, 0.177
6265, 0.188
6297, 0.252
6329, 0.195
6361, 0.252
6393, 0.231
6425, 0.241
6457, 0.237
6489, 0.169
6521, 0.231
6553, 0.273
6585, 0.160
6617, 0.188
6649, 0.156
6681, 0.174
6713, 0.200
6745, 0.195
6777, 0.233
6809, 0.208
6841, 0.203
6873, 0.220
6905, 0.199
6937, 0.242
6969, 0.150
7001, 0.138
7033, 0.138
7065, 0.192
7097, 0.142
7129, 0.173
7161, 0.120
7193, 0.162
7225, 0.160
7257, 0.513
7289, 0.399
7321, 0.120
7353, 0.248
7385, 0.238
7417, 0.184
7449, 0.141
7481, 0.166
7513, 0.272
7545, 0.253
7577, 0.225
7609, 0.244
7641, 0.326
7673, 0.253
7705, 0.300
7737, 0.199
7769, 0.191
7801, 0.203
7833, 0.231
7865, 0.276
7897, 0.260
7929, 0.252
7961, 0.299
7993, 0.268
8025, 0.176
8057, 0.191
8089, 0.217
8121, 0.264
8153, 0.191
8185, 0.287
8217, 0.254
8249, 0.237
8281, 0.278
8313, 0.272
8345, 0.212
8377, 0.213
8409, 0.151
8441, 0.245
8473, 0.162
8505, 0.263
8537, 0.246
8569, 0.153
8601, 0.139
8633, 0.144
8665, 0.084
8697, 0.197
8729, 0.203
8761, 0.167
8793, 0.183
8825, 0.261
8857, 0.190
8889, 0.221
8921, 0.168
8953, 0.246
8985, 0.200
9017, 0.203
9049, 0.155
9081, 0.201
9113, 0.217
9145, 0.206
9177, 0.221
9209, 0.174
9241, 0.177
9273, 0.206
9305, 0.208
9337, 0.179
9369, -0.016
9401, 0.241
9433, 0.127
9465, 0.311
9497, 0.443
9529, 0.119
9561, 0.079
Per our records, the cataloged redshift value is 0.950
